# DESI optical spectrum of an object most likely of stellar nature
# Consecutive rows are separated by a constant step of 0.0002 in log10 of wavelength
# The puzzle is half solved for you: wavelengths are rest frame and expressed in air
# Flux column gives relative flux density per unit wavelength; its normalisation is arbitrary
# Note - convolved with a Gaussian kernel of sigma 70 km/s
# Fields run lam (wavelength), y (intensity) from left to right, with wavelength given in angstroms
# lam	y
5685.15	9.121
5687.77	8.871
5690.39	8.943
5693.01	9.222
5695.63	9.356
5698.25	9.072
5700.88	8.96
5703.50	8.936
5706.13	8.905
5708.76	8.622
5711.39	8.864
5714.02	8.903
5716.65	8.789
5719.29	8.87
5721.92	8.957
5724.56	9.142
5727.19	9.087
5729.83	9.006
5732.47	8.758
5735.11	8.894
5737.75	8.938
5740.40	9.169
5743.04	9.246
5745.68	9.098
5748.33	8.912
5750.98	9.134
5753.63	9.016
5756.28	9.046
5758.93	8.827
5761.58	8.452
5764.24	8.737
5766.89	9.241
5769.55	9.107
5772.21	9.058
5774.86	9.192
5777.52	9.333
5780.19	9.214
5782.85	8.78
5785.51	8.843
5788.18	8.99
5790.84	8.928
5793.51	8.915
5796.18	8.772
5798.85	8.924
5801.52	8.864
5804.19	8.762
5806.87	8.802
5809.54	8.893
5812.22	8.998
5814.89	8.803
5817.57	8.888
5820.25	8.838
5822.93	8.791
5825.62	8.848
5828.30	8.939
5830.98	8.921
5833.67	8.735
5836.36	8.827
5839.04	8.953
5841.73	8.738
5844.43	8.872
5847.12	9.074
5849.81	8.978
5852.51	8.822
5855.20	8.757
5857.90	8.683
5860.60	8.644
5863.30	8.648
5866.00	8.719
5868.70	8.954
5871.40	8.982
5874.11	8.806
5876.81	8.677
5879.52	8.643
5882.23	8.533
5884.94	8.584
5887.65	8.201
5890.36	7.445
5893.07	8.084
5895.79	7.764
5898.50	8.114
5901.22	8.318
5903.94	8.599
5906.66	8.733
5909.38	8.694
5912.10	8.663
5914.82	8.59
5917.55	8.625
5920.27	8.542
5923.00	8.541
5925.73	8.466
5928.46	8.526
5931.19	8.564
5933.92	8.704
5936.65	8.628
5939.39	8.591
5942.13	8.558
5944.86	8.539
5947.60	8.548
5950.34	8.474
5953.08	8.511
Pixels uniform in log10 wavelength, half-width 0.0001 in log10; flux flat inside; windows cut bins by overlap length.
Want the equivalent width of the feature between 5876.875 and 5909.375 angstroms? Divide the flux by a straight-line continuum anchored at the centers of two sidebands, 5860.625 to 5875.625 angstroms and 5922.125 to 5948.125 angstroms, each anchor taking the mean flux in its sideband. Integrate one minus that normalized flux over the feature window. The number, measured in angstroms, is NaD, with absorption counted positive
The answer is 1.5 angstroms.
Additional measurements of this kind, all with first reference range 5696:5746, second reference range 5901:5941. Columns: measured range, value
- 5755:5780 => -0.37 angstroms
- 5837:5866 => -0.30 angstroms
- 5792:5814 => -0.13 angstroms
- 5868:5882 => -0.17 angstroms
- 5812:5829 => -0.16 angstroms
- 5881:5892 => 0.60 angstroms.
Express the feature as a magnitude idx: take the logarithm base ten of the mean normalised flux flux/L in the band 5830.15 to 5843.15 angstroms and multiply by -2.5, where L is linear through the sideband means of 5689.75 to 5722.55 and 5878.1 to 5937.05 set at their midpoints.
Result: -0.03 mag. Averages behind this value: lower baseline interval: 8.95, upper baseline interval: 8.43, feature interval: 8.83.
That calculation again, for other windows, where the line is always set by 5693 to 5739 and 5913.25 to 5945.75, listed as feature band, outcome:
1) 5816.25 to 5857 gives -0.015 mag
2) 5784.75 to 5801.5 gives -0.009 mag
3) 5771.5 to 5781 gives -0.043 mag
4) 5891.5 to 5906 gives 0.057 mag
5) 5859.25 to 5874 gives -0.013 mag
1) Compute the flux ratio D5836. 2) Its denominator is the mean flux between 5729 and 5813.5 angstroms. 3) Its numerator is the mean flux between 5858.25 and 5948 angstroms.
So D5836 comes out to 1.0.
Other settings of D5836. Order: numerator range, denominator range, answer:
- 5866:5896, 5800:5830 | 0.96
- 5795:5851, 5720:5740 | 0.99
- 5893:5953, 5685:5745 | 0.95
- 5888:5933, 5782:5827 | 0.95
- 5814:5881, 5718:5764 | 0.98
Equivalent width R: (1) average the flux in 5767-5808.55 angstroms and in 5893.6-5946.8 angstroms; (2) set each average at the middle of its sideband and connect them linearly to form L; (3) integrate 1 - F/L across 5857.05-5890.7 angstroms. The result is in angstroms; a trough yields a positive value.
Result 0.23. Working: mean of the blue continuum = 8.97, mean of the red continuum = 8.51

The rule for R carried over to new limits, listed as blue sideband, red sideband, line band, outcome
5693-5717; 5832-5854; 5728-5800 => -0.5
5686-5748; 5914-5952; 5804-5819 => -0.1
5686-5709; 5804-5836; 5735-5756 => -0.3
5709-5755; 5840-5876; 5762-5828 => -0.2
